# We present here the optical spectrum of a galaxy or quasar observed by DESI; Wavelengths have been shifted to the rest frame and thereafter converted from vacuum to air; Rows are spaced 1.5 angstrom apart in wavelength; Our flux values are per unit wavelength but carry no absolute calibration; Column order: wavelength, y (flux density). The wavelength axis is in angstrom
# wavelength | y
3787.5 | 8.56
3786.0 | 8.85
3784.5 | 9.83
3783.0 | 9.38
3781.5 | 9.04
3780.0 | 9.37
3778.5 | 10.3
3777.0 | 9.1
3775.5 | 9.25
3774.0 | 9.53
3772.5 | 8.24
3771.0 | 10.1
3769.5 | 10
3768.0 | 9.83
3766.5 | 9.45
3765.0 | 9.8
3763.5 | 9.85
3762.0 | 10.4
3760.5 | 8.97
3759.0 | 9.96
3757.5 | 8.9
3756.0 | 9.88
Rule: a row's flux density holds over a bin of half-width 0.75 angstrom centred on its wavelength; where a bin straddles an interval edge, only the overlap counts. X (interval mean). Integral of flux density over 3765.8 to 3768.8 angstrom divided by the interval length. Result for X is 9.65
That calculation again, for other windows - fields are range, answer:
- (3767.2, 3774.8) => 9.54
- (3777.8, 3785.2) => 9.58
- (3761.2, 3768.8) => 9.86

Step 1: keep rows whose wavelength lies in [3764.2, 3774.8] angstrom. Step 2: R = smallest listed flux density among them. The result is 8.24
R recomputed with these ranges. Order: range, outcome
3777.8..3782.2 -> 9.04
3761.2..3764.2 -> 9.85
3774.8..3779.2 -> 9.1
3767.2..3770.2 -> 9.83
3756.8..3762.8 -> 8.9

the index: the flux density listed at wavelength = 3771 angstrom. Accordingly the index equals 10.1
